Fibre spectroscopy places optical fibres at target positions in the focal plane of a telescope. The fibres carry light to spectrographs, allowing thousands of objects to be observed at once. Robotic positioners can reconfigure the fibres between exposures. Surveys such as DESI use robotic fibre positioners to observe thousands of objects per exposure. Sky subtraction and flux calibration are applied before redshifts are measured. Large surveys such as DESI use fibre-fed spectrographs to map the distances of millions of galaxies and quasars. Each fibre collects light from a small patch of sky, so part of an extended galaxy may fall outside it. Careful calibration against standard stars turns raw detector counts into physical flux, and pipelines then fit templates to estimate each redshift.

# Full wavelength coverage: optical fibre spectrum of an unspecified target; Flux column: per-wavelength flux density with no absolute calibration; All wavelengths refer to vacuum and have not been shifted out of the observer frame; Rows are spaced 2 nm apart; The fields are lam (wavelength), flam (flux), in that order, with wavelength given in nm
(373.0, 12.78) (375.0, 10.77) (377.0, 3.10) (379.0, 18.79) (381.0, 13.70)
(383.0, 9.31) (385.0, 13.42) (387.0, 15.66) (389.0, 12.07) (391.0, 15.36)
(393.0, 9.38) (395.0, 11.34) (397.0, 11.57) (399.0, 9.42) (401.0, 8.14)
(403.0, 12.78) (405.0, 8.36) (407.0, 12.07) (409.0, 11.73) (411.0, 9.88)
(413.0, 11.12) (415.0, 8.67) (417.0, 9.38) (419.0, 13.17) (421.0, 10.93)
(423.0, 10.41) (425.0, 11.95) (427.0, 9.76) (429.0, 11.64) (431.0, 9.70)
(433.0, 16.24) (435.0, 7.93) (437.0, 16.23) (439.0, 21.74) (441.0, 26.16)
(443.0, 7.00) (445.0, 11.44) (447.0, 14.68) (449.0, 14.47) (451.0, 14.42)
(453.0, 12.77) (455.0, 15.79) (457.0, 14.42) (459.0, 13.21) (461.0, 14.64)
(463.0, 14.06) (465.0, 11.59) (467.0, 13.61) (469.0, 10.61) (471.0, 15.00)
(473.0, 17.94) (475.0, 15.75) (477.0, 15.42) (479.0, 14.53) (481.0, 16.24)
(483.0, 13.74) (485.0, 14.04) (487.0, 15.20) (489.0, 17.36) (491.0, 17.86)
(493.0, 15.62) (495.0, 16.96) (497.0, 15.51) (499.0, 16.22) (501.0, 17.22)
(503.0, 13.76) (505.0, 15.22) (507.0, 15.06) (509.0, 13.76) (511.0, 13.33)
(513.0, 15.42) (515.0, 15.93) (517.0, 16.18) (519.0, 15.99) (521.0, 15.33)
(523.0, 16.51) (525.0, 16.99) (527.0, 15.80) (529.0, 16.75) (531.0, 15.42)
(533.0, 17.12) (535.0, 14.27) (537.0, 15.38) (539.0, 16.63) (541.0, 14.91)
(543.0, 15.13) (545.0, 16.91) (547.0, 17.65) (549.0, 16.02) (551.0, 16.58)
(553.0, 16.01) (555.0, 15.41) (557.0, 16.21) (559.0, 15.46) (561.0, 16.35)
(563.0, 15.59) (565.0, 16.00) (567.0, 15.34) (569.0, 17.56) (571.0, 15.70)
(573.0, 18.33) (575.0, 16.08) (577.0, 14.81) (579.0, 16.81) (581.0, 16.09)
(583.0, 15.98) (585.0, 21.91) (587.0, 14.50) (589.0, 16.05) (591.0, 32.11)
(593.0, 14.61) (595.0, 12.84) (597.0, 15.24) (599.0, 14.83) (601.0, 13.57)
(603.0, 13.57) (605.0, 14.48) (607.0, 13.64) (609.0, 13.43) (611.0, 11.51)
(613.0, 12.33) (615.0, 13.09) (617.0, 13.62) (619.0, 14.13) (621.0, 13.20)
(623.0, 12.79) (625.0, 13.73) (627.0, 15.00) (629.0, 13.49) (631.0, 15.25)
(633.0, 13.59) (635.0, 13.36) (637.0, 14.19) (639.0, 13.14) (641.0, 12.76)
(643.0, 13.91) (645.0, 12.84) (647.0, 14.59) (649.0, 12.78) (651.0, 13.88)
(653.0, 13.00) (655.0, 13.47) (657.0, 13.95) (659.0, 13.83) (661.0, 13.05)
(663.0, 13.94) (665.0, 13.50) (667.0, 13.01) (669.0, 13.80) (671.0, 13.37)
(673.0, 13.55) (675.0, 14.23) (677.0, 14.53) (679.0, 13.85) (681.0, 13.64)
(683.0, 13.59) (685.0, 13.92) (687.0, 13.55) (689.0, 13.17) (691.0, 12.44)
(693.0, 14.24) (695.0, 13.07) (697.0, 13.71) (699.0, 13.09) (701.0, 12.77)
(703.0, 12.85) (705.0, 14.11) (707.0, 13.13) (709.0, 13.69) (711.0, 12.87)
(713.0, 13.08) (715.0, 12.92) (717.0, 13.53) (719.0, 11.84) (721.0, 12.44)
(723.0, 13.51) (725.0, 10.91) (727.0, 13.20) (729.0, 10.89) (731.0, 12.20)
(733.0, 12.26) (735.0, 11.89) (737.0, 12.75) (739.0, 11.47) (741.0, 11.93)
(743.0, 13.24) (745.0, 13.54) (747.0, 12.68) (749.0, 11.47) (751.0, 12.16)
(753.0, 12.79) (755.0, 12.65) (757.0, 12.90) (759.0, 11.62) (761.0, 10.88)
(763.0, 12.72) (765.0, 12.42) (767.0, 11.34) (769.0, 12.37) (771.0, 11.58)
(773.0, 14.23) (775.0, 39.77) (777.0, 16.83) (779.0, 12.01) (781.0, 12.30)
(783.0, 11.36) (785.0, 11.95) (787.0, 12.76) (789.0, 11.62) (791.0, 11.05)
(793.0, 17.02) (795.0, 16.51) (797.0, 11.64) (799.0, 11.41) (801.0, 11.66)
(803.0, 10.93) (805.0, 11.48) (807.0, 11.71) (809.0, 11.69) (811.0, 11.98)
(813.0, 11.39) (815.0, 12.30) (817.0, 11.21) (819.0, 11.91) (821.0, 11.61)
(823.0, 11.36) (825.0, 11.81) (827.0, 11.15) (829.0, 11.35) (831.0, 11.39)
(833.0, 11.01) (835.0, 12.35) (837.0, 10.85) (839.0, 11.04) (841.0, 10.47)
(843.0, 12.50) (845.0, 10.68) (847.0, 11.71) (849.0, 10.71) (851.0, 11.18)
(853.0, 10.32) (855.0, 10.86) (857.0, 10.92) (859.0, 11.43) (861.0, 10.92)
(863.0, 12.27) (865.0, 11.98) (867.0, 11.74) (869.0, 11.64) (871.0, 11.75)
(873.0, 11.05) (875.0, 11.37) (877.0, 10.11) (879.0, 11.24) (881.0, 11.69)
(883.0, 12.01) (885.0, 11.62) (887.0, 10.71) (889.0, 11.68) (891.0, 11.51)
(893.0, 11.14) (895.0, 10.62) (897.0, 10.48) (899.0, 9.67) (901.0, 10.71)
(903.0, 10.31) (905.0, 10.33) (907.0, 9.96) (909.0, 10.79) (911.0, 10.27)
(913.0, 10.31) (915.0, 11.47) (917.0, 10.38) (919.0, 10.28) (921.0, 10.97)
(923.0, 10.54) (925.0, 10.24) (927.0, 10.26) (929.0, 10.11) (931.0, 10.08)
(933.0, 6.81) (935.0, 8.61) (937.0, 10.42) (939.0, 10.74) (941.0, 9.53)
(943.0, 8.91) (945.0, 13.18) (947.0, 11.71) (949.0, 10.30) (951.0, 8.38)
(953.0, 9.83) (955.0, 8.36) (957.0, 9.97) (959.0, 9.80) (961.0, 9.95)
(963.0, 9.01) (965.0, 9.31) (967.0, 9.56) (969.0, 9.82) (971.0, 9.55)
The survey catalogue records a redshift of 0.180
